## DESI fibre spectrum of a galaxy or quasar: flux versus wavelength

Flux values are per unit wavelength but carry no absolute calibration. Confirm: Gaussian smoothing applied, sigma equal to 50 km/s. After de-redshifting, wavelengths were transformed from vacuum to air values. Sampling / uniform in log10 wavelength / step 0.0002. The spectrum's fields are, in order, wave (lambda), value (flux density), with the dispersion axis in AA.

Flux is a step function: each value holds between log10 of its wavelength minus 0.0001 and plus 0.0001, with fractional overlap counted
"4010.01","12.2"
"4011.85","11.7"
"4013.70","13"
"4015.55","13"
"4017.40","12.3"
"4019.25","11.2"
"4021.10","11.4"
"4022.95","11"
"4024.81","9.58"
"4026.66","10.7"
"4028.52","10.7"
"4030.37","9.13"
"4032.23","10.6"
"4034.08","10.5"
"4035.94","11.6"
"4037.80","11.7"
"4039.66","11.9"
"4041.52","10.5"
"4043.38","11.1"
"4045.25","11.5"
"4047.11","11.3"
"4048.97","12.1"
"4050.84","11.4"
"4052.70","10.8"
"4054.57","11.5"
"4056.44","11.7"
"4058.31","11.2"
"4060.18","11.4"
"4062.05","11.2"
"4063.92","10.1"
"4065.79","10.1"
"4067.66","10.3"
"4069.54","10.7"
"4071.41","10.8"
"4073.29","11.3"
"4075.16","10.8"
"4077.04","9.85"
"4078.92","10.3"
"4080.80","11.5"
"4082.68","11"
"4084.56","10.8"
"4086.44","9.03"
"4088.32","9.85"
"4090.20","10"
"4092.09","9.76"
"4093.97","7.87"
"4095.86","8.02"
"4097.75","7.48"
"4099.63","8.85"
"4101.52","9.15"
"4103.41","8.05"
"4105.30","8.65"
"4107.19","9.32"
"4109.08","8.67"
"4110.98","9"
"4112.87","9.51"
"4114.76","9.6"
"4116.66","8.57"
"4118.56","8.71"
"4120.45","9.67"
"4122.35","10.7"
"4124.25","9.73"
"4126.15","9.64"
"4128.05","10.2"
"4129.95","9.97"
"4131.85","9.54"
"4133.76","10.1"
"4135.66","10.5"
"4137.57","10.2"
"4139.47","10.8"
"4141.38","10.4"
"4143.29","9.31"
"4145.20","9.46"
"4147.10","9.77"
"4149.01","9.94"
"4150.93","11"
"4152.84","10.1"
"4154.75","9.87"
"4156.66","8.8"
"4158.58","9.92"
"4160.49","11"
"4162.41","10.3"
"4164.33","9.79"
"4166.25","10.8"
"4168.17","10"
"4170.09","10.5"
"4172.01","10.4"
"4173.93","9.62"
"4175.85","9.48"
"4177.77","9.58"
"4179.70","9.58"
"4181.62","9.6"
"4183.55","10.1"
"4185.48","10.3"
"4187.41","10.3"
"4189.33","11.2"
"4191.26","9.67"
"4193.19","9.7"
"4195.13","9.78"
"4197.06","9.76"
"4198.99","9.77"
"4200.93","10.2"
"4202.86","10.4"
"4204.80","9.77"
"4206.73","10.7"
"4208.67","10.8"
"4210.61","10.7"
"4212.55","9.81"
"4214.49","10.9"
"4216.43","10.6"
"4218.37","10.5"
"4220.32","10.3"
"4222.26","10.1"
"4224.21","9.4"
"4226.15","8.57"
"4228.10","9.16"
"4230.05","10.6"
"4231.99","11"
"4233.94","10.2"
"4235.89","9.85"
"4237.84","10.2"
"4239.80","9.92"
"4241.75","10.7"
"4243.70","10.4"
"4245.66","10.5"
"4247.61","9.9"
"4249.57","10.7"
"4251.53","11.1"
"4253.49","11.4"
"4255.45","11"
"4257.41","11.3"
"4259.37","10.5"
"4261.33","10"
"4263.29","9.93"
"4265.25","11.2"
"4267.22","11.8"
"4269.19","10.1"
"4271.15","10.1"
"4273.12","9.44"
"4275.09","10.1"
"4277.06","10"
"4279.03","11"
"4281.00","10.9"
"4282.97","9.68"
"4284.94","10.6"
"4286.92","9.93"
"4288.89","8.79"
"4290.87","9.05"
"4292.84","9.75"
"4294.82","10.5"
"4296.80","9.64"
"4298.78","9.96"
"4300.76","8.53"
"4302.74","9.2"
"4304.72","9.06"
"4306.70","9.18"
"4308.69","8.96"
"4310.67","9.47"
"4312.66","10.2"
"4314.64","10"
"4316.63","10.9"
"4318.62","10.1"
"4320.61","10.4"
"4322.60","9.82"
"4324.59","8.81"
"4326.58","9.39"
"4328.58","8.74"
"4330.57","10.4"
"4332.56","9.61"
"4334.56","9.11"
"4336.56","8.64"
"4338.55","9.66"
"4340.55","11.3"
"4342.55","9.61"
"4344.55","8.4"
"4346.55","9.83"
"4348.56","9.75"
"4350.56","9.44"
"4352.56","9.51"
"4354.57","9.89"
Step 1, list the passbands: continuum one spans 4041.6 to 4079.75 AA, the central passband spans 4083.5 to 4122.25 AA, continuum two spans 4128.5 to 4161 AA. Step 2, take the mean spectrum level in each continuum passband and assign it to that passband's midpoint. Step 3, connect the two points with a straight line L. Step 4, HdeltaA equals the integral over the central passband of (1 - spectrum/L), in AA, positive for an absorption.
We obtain 5.3 AA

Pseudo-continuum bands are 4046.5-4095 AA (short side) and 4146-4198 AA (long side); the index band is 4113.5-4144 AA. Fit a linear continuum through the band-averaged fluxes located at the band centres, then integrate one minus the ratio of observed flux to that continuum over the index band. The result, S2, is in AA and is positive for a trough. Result 1.3 AA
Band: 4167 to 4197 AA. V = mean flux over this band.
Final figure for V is 9.99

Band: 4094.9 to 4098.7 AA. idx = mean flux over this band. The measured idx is 7.75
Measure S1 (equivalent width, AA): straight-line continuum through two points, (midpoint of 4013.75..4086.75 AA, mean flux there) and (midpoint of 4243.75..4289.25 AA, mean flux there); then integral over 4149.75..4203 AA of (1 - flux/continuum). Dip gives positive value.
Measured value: 3.16 AA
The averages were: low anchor 11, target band 10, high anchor 10.5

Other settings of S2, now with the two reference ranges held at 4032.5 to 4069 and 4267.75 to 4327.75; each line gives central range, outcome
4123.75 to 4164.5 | 2.33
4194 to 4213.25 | 0.25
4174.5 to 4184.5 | 0.74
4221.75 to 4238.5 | 0.45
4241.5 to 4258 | -1.17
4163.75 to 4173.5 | 0.20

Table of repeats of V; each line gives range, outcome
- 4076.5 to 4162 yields 9.65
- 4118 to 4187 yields 9.99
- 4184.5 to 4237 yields 10.2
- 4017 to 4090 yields 10.9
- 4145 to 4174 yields 10.1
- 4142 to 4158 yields 9.8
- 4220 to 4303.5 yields 10.2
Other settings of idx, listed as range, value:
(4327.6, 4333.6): 9.59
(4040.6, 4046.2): 11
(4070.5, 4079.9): 10.6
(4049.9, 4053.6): 11.1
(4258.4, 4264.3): 10.2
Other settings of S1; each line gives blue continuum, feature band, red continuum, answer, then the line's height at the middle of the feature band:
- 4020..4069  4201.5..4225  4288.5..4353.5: -0.5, 10.1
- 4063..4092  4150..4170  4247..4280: 0.6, 10.5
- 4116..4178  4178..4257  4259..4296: -1.2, 10.1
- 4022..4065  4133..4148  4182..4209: 0.6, 10.5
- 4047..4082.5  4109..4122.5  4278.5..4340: 1.8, 10.7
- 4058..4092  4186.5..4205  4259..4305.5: 0.3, 10.2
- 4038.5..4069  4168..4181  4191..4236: 0.6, 10.4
